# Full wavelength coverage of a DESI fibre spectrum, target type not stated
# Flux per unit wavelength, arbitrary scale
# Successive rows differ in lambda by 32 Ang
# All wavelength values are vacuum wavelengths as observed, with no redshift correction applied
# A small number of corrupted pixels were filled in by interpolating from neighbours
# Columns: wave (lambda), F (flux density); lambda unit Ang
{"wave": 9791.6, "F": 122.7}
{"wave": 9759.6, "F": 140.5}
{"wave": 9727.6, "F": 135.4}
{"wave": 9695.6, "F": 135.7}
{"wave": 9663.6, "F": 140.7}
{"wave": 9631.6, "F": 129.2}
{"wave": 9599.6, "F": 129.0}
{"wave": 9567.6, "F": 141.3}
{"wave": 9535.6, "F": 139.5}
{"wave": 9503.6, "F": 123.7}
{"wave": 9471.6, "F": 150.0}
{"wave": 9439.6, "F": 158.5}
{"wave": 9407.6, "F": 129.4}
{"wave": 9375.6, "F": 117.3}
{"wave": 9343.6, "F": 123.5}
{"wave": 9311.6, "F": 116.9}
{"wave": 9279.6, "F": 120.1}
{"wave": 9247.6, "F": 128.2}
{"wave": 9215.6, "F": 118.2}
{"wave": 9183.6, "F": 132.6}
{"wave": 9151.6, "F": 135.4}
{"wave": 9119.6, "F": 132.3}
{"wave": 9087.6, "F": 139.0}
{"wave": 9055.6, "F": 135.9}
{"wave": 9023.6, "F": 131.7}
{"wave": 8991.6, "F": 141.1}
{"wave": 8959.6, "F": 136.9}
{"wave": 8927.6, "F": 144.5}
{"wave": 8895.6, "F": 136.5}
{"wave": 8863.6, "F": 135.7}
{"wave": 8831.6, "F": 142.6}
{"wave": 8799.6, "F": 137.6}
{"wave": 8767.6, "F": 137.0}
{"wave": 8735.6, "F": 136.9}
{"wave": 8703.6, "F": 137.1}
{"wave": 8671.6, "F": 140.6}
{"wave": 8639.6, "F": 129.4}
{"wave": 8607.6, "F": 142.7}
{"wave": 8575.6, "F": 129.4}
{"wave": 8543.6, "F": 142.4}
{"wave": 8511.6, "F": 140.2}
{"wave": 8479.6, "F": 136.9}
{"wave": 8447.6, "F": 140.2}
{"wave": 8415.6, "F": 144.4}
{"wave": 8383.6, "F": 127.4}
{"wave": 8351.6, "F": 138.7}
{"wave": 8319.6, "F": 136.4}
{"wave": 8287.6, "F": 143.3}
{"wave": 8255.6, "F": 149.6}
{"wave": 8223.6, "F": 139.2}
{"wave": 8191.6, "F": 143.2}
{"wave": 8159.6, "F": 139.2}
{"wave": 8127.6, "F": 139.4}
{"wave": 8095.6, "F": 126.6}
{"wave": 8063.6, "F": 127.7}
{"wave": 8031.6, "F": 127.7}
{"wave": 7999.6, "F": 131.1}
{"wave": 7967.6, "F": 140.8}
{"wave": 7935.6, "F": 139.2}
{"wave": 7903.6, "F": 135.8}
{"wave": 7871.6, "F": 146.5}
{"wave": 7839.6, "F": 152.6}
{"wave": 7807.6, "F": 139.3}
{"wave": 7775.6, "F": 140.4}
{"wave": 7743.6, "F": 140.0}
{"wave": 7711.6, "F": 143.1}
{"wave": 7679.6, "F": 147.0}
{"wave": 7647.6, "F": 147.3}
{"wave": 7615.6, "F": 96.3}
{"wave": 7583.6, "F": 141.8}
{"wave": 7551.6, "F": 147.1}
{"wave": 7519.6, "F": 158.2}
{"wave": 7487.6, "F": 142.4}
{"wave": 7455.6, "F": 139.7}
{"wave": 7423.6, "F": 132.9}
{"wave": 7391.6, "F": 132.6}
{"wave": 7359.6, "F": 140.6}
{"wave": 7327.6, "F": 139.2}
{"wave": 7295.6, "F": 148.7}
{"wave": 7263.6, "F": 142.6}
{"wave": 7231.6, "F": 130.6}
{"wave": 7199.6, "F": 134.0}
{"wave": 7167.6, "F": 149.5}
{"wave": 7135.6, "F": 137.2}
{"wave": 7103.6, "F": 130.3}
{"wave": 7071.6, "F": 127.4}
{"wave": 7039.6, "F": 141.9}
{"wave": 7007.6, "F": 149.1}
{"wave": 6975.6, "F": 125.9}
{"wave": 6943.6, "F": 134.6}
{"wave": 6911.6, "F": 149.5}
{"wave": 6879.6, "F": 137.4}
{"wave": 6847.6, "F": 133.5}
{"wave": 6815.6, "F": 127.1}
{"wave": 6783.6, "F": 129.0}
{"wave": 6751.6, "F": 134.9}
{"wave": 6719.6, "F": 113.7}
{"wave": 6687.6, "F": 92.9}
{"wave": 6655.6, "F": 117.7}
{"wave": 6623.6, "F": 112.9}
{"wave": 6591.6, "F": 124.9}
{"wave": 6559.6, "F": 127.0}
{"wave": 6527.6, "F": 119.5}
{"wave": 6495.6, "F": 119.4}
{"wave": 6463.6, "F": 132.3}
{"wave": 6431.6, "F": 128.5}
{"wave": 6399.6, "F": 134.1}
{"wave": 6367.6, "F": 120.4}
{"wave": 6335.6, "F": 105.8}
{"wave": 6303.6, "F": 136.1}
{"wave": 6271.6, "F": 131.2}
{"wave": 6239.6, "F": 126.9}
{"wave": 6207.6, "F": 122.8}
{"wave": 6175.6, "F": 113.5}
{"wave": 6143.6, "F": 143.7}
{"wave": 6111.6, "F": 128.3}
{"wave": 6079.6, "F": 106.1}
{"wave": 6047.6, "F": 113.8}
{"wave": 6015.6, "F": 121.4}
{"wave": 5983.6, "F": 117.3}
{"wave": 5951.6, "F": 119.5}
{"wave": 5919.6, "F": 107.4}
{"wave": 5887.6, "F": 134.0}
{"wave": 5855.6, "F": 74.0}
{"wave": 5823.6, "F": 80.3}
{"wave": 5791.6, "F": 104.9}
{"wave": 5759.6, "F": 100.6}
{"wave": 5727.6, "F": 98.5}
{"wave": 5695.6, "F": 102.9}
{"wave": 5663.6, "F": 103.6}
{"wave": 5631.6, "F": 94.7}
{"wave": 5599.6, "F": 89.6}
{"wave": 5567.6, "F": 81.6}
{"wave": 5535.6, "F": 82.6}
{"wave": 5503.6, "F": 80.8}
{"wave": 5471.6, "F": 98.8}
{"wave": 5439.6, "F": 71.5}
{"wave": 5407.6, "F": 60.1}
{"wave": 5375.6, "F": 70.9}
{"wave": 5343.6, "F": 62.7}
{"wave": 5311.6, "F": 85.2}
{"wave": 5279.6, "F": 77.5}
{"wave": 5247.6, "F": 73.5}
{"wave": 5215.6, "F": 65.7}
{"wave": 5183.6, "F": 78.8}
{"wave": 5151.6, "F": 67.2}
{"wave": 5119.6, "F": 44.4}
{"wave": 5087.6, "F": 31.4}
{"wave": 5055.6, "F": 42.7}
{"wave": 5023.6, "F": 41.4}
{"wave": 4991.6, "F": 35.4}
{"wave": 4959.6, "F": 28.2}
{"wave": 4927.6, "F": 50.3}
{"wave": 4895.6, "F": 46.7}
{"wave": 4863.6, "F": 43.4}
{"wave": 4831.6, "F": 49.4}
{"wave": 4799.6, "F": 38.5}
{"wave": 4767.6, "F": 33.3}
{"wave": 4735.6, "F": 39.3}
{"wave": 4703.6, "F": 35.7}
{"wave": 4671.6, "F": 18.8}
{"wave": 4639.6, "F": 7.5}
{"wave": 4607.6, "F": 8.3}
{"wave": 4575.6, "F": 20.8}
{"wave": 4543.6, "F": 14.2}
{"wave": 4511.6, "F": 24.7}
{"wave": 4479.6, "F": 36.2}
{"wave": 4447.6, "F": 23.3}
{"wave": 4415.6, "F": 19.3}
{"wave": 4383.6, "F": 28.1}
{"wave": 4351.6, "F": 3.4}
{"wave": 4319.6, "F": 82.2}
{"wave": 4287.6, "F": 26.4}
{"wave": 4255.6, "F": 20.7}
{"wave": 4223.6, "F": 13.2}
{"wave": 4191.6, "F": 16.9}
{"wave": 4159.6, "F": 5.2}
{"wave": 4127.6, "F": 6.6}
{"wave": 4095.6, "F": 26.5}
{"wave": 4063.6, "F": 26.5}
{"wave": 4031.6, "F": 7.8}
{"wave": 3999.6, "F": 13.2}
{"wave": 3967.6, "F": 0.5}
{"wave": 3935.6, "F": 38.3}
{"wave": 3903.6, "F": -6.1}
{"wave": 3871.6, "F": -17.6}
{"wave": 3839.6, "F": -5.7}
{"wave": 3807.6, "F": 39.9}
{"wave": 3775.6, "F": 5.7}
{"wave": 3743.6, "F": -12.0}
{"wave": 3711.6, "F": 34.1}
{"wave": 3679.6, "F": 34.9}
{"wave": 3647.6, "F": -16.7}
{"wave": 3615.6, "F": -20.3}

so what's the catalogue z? 0.29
